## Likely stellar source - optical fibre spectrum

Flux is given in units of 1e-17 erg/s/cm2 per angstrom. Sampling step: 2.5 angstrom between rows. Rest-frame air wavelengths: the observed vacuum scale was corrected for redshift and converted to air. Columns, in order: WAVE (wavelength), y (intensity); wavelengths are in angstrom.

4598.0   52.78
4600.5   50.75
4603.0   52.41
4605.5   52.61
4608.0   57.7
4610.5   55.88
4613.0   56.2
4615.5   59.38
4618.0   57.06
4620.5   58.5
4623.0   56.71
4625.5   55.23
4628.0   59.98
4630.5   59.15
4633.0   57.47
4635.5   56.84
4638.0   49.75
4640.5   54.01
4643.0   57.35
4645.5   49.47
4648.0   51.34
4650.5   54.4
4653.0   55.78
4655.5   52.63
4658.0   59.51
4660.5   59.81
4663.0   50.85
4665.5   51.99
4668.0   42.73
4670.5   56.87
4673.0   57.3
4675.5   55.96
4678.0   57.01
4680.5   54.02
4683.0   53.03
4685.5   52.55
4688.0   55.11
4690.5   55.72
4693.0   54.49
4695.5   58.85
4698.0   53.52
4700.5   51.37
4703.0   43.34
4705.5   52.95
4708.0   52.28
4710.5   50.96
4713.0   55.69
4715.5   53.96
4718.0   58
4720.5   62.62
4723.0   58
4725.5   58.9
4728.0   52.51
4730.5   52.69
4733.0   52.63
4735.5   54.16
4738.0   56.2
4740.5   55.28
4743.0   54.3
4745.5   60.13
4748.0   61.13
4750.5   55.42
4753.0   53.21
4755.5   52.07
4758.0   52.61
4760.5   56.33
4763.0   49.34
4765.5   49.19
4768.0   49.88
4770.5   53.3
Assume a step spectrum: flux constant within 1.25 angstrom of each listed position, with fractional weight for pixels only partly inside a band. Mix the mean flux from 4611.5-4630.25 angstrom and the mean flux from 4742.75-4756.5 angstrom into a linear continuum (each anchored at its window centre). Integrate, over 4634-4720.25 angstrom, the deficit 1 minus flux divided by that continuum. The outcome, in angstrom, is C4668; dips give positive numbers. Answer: 4.7 angstrom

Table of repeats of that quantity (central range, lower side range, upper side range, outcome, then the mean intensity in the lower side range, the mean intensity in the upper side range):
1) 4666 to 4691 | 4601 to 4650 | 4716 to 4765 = 0.7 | 55.5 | 55.4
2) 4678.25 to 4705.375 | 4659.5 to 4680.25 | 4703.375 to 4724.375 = 0.6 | 54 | 55.1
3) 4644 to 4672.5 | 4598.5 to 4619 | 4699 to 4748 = 0.8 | 55.1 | 54.7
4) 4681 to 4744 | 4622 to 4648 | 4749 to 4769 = -1.0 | 55.4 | 52.4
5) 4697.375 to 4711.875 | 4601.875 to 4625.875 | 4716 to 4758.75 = 1.4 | 56.2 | 55.9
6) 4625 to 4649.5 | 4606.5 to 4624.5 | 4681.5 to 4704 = 0.5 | 57.3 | 53.2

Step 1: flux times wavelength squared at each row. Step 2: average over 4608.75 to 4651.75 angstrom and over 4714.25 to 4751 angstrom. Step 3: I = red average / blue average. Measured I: 1.06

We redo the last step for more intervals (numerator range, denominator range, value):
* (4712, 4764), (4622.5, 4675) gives 1.05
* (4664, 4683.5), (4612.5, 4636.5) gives 0.95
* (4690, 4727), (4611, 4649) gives 1.01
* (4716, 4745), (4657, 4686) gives 1.06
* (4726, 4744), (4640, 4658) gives 1.04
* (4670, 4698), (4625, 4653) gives 1.03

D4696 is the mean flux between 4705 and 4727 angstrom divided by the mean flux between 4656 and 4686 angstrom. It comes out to 1.0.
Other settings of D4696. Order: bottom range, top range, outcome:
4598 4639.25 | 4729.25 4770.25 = 0.97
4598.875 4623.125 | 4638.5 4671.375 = 0.96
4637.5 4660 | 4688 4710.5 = 0.98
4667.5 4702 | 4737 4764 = 1.01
